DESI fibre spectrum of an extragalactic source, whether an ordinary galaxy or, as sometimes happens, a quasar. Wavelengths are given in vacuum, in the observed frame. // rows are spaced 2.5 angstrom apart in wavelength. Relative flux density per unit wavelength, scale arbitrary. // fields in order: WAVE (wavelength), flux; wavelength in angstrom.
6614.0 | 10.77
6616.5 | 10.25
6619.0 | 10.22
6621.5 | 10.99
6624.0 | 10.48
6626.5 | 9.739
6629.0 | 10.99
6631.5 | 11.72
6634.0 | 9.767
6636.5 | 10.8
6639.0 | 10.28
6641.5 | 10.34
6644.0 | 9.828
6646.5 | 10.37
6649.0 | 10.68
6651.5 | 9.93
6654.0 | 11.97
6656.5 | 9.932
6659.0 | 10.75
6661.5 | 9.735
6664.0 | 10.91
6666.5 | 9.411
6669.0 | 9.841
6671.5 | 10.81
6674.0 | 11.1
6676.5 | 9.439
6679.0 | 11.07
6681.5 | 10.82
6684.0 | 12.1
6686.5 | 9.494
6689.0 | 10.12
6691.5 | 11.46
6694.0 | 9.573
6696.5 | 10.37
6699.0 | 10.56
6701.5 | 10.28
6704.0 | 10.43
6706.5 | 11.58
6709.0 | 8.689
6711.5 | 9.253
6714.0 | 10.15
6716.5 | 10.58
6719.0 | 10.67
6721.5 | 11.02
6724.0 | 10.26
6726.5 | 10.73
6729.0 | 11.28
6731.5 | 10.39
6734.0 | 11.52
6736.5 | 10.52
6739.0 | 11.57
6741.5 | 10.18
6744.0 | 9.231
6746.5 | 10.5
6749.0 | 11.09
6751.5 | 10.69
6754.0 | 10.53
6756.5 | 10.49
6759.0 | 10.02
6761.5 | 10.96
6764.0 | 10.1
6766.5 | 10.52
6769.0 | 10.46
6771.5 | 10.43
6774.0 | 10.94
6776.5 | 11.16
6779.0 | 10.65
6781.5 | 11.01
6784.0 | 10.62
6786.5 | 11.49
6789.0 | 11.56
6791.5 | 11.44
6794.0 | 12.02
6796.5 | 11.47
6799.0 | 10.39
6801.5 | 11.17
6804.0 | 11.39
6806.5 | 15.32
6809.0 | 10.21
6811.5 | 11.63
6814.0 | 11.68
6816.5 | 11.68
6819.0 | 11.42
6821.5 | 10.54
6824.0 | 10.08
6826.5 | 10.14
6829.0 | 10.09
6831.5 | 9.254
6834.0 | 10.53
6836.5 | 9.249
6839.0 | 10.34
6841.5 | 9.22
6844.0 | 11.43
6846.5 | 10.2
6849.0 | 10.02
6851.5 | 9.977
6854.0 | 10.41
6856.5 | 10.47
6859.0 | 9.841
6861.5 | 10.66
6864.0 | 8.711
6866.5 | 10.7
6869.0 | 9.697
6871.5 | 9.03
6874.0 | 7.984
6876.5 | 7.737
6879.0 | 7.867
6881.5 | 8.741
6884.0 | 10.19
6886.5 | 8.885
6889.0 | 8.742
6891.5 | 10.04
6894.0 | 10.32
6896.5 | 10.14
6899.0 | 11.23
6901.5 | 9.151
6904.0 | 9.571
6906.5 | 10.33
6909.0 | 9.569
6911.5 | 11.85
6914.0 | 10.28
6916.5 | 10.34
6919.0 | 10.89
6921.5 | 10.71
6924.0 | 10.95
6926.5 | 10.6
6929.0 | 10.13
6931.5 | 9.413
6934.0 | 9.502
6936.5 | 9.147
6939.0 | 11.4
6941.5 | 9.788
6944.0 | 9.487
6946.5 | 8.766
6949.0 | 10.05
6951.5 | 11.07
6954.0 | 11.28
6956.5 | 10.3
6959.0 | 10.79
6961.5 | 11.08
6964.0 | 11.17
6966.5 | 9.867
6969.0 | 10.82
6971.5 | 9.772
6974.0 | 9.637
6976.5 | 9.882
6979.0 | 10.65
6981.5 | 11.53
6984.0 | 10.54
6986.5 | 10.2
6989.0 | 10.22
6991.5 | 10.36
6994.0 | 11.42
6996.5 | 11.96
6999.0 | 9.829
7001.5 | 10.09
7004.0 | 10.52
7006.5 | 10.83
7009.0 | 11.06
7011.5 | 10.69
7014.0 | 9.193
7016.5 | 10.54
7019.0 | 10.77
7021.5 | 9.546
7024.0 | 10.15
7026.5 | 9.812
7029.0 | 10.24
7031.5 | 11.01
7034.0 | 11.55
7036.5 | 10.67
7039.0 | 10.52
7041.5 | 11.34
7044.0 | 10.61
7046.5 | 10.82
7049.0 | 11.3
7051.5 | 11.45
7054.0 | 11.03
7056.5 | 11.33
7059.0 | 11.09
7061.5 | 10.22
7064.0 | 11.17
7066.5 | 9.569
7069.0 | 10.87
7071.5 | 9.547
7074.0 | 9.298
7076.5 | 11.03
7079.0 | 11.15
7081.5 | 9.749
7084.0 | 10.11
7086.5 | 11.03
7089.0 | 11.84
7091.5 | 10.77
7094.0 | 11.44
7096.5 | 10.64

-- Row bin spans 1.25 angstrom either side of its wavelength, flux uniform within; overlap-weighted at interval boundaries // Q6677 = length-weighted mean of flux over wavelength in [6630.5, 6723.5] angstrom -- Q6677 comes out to 10.4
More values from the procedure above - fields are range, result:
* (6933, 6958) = 10.1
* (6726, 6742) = 10.9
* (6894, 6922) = 10.4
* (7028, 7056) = 11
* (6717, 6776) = 10.6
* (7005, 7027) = 10.3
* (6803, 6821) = 11.9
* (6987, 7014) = 10.6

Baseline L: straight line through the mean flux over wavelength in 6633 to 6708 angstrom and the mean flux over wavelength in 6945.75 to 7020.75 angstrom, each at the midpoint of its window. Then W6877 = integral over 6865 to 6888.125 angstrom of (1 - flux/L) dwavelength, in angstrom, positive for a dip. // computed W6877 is 3.3 angstrom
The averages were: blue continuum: 10.5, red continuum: 10.5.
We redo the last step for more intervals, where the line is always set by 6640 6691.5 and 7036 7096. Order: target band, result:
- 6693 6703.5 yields 0.25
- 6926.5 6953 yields 1.82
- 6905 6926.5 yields 0.07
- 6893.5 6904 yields 0.49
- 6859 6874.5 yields 1.52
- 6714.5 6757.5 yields -0.60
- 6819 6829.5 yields 0.21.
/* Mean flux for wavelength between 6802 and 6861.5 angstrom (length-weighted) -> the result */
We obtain 10.7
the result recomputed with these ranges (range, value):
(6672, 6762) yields 10.5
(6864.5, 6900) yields 9.35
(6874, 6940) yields 9.87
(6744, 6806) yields 10.9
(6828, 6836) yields 9.89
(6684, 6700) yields 10.4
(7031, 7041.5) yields 11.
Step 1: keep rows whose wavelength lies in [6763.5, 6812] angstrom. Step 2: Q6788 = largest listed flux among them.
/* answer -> 15.32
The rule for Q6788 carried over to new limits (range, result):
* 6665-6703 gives 12.1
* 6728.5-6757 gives 11.57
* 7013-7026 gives 10.77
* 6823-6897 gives 11.43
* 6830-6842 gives 10.53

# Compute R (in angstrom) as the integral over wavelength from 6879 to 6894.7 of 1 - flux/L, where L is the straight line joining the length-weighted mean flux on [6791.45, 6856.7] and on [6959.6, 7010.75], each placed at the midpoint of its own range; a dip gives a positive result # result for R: 2.0 angstrom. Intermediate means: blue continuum 10.8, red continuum 10.6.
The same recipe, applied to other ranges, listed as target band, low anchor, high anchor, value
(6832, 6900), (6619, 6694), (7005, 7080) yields 5.48 angstrom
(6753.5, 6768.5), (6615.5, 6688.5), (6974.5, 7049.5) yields 0.10 angstrom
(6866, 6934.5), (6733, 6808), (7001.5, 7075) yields 6.22 angstrom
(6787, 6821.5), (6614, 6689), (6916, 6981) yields -4.04 angstrom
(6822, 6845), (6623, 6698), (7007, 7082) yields 1.05 angstrom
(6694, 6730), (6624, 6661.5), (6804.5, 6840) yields 0.86 angstrom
